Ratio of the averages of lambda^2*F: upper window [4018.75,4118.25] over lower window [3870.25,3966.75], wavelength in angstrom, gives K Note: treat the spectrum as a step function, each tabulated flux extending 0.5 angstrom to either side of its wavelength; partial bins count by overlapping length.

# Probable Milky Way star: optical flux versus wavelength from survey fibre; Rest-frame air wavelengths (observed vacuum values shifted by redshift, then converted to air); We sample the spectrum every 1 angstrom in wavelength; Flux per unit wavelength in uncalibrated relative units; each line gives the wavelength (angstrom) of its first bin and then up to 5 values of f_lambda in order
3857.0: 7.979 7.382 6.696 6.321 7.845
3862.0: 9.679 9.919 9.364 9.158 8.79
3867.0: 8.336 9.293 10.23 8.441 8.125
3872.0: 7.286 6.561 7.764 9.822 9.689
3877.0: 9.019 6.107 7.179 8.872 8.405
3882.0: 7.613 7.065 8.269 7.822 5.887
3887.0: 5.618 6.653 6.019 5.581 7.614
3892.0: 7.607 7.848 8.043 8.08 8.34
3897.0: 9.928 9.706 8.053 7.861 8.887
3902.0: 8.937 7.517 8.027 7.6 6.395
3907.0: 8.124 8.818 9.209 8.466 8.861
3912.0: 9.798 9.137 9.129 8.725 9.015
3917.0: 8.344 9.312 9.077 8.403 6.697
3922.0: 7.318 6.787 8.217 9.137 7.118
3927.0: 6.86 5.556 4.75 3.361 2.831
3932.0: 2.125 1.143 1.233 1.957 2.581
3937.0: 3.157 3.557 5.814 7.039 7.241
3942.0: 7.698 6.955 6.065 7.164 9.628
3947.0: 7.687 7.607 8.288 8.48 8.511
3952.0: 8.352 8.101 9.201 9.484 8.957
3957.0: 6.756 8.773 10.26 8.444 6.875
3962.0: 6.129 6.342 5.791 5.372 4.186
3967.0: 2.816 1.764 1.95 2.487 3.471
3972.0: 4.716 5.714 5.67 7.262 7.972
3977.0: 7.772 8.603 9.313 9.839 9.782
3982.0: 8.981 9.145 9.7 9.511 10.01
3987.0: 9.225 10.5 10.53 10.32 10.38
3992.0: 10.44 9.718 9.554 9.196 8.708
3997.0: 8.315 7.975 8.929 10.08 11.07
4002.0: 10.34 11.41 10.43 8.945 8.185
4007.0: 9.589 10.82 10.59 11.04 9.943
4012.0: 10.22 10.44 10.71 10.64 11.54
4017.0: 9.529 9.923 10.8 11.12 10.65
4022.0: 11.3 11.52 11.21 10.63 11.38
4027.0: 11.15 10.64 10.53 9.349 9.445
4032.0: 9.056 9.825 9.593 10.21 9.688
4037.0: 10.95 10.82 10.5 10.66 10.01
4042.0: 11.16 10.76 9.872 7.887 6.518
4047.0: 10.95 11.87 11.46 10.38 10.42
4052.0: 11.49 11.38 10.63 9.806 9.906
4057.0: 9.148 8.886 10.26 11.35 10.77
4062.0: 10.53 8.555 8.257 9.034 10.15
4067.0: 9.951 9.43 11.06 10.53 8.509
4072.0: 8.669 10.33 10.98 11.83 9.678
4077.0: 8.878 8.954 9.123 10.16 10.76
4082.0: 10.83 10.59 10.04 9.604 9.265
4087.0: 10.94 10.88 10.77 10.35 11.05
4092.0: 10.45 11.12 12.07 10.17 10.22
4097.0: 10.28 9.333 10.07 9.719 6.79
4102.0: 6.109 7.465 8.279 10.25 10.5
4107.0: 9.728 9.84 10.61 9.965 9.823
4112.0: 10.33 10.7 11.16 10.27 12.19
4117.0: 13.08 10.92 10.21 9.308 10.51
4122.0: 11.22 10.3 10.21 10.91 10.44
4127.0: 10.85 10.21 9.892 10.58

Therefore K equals 1.51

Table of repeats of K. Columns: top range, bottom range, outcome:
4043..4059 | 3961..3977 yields 2.13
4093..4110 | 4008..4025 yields 0.93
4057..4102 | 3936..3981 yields 1.57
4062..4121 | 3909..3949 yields 1.64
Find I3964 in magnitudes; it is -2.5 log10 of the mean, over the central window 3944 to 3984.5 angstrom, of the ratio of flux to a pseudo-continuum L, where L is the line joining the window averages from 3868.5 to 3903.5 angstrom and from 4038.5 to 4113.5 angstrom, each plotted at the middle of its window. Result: 0.22 mag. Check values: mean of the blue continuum 7.9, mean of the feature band 7.17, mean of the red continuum 9.99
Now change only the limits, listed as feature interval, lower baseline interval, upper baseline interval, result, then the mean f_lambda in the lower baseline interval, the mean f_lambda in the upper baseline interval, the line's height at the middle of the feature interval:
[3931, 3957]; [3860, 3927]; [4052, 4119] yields 0.36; 8.17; 10.1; 8.66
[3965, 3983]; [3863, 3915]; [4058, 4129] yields 0.42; 8.16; 10.1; 8.97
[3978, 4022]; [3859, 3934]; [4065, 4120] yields -0.11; 7.7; 10.1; 8.95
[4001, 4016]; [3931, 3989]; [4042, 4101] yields -0.25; 6.72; 10.1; 8.19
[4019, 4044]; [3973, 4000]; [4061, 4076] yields -0.11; 9.08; 9.87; 9.51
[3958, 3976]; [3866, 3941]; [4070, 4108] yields 0.44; 7.28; 9.87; 8.16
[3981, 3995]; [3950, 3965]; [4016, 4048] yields -0.11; 7.93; 10.3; 8.9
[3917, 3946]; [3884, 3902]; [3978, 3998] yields 0.40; 7.68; 9.57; 8.44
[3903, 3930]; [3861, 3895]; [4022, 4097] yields 0.07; 7.99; 10.2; 8.46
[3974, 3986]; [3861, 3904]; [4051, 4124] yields 0.03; 8.11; 10.1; 9.05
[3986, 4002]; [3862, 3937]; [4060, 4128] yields -0.11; 7.49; 10.1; 8.76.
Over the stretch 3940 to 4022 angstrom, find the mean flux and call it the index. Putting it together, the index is 8.49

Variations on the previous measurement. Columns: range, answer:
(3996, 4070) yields 10.2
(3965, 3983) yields 6.09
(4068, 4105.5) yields 9.89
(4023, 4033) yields 10.4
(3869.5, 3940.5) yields 7.18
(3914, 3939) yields 5.79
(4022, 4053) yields 10.4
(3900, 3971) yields 6.79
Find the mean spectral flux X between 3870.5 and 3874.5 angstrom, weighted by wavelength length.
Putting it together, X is 7.43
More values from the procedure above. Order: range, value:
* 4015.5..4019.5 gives 10.4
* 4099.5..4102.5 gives 7.54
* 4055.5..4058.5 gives 9.31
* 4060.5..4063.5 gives 9.95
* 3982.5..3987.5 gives 9.52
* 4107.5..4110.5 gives 10.1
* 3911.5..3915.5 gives 9.2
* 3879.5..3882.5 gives 8.3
